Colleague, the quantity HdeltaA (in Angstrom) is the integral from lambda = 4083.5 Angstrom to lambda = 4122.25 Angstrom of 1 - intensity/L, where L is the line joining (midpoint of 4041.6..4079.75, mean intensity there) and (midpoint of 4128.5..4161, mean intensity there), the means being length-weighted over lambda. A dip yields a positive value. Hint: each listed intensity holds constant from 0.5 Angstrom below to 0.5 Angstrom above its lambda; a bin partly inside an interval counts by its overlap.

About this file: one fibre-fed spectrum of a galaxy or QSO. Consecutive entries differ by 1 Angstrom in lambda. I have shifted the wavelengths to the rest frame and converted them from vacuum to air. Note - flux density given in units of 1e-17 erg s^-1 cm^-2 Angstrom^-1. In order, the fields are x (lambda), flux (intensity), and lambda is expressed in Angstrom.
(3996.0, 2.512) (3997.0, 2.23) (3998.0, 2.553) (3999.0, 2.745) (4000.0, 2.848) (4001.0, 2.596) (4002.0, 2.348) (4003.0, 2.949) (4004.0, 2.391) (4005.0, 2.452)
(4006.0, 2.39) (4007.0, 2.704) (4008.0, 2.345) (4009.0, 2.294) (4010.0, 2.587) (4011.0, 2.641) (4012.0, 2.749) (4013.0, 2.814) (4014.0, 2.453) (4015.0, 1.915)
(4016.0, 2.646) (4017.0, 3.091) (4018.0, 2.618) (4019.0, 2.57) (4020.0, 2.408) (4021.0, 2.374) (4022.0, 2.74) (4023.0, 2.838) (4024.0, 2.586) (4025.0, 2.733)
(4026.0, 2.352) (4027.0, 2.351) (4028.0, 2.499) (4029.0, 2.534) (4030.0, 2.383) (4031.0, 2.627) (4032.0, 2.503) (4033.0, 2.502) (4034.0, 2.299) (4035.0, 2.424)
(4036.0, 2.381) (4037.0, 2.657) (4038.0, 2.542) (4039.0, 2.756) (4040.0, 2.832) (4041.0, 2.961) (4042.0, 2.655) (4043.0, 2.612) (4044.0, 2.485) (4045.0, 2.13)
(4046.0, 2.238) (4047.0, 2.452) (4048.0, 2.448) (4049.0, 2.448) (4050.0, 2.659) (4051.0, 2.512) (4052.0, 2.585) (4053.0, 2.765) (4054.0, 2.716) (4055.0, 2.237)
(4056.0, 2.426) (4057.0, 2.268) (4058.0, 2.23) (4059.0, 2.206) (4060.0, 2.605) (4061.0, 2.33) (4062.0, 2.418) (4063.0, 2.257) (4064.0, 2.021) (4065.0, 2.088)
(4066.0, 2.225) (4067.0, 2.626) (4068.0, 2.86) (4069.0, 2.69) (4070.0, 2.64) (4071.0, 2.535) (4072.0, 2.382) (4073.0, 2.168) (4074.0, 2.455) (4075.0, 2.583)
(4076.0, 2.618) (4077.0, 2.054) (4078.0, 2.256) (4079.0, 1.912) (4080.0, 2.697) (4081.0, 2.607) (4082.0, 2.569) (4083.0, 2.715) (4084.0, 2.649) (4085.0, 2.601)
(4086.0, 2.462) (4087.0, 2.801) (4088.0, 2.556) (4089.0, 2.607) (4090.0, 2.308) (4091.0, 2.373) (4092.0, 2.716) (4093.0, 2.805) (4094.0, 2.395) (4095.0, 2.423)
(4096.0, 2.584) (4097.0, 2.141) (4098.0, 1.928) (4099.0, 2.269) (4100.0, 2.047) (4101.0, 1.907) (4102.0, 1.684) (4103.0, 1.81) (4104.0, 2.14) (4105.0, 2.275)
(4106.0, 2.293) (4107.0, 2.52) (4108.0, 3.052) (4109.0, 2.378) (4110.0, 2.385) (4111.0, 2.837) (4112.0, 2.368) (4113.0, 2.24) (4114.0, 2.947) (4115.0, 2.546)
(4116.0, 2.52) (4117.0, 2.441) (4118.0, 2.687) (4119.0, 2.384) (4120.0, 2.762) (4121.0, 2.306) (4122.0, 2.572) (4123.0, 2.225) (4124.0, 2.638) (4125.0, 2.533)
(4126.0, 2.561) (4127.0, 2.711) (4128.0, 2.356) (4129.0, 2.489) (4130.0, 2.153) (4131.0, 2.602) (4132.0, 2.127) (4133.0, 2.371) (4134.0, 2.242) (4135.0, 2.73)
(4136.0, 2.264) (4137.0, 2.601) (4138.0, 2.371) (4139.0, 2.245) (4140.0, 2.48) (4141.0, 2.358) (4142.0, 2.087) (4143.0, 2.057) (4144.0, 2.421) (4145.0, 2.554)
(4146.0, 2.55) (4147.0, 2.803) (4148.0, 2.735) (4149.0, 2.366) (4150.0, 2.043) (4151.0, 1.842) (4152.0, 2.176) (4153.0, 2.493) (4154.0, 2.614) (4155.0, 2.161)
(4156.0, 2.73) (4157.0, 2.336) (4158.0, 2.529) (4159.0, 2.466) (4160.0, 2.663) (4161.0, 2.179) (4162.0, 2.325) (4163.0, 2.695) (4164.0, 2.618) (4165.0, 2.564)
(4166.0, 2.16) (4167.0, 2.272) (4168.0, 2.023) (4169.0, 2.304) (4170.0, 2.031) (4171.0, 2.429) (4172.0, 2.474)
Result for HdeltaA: -0.37 Angstrom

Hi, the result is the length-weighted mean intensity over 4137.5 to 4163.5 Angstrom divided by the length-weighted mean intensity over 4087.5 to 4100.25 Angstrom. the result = 1.00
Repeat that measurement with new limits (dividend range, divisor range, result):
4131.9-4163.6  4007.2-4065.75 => 0.96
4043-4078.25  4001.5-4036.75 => 0.96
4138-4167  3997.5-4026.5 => 0.93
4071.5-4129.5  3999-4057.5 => 0.96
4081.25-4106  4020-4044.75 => 0.92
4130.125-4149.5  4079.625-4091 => 0.93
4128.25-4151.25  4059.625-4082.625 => 0.98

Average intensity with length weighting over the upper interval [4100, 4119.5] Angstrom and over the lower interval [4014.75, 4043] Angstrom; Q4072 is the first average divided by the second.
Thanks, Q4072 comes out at 0.9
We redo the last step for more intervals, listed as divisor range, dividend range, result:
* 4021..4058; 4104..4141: 0.98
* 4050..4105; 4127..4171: 0.99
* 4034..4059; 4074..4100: 0.98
